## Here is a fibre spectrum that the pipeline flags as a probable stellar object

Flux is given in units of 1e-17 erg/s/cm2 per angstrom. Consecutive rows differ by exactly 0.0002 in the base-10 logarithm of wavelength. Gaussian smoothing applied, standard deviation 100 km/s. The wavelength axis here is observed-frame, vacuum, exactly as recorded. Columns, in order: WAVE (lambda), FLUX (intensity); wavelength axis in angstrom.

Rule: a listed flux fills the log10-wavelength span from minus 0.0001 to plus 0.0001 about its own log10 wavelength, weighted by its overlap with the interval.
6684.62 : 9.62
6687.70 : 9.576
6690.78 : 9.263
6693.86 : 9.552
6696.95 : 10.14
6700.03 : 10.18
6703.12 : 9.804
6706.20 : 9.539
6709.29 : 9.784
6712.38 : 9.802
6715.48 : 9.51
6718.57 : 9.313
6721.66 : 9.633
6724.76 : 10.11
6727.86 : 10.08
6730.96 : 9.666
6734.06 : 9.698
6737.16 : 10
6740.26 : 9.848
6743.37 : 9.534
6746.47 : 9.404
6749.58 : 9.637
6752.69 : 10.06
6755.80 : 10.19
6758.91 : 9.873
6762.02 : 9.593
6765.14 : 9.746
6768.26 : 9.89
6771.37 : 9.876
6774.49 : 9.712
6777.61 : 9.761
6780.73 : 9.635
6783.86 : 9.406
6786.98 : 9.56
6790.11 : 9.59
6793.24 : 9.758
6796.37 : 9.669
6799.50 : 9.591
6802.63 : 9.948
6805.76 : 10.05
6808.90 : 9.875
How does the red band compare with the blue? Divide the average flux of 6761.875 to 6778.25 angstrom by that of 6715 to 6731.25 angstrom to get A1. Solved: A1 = 1.00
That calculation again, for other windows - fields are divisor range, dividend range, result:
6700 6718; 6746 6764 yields 1.01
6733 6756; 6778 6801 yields 0.98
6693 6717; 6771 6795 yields 0.99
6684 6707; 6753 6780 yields 1.01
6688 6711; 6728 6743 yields 1.01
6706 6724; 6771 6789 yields 1.00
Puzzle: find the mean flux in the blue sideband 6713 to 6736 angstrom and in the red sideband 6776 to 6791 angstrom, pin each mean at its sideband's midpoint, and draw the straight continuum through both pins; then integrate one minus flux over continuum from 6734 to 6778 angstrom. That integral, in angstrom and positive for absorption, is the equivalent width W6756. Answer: -0.6 angstrom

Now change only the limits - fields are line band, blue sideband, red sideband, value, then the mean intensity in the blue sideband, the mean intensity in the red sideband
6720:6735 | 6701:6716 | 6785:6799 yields -0.2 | 9.72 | 9.63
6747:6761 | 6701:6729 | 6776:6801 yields -0.3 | 9.73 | 9.62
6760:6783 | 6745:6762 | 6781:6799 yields -0.1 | 9.81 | 9.59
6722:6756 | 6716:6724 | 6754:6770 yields -0.5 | 9.55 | 9.86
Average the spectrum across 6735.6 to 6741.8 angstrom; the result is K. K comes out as 9.93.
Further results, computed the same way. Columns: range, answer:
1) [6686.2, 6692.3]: 9.42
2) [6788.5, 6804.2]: 9.71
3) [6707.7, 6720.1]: 9.6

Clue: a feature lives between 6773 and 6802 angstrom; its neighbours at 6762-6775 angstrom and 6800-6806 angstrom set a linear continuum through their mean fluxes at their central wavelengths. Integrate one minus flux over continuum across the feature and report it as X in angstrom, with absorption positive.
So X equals 0.65 angstrom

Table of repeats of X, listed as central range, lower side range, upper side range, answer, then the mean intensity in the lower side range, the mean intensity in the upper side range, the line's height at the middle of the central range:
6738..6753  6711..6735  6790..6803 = 0.1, 9.72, 9.7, 9.72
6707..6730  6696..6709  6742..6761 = 0.3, 9.9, 9.78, 9.86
